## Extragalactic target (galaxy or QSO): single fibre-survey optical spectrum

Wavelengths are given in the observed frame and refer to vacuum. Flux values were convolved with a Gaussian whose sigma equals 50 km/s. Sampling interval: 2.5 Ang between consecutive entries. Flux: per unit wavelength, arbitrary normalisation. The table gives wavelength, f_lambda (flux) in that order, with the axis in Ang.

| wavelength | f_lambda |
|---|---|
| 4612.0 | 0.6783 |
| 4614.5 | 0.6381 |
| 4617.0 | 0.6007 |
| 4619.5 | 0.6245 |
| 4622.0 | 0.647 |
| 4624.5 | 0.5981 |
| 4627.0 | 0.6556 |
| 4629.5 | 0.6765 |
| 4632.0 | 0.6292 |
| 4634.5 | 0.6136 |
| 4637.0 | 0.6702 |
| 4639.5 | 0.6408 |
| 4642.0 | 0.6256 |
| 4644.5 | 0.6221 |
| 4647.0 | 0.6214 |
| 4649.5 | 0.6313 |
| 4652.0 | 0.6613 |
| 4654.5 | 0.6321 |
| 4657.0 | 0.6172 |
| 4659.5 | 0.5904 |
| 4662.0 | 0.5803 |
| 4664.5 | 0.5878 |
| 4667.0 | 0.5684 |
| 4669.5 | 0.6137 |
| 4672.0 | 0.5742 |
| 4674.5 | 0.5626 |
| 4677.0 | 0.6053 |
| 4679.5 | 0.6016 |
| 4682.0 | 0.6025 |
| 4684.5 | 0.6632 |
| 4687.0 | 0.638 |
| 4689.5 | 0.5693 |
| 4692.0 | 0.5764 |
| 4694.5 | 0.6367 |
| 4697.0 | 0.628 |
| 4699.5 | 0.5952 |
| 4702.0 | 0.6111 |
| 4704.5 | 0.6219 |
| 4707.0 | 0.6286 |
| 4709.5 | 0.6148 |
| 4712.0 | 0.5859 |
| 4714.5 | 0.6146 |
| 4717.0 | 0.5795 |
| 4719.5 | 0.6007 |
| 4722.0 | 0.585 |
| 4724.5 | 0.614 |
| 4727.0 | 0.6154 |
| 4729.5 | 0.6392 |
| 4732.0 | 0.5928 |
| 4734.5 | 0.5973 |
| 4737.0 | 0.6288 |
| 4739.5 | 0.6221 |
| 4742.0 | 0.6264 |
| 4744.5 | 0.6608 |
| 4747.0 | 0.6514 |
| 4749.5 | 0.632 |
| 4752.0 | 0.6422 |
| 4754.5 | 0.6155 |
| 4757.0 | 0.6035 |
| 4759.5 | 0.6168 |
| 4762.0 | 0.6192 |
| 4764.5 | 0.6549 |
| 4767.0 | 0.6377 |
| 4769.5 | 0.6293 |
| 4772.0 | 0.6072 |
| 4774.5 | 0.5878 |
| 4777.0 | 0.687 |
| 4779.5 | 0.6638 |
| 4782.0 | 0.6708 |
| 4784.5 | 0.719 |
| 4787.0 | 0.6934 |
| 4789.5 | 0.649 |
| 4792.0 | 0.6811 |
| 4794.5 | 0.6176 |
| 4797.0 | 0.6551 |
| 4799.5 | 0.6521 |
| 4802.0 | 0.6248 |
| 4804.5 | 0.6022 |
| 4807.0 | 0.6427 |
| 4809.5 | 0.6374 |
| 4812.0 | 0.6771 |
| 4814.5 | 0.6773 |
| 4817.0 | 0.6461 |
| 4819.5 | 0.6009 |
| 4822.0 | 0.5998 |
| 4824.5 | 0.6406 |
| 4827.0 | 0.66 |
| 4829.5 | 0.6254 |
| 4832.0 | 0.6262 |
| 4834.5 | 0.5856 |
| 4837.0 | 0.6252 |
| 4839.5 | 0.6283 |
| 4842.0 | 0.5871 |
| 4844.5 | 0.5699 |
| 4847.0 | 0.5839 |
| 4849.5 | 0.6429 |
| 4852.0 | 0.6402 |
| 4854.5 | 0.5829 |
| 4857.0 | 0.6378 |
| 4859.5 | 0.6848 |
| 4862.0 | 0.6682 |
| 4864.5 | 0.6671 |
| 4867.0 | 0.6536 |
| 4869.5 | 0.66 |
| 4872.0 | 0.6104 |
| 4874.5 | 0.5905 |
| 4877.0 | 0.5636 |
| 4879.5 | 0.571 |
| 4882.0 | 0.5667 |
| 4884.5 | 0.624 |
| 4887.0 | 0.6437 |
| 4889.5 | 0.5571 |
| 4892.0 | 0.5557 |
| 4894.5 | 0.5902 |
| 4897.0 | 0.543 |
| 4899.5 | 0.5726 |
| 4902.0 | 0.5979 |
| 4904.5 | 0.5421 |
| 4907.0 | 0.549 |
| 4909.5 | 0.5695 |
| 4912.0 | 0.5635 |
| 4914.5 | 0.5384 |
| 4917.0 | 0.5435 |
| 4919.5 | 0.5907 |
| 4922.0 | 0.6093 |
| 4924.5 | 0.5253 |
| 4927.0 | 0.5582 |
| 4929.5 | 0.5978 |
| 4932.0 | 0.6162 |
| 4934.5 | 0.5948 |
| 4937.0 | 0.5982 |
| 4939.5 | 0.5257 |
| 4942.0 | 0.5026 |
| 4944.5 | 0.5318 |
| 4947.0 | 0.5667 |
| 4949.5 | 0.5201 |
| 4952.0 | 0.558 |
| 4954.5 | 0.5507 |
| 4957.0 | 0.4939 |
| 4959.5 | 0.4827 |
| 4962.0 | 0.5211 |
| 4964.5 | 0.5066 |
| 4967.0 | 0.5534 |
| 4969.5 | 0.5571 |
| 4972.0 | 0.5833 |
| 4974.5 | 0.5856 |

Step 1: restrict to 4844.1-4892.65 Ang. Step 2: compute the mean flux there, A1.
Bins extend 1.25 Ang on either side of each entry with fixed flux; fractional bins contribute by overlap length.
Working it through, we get 0.615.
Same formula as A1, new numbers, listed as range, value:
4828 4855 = 0.61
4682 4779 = 0.619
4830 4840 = 0.616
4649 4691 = 0.605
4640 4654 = 0.633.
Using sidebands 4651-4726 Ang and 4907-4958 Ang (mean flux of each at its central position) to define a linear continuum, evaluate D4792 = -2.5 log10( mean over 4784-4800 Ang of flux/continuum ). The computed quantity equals -0.139 mag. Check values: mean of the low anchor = 0.605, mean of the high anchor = 0.558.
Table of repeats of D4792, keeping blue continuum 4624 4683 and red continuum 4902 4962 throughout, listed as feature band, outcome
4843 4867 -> -0.110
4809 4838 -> -0.099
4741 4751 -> -0.084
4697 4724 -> -0.003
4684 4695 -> -0.007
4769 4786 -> -0.115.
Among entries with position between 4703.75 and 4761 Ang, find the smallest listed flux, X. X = 0.5795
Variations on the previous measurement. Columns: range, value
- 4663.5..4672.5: 0.5684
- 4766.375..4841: 0.5856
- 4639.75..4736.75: 0.5626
